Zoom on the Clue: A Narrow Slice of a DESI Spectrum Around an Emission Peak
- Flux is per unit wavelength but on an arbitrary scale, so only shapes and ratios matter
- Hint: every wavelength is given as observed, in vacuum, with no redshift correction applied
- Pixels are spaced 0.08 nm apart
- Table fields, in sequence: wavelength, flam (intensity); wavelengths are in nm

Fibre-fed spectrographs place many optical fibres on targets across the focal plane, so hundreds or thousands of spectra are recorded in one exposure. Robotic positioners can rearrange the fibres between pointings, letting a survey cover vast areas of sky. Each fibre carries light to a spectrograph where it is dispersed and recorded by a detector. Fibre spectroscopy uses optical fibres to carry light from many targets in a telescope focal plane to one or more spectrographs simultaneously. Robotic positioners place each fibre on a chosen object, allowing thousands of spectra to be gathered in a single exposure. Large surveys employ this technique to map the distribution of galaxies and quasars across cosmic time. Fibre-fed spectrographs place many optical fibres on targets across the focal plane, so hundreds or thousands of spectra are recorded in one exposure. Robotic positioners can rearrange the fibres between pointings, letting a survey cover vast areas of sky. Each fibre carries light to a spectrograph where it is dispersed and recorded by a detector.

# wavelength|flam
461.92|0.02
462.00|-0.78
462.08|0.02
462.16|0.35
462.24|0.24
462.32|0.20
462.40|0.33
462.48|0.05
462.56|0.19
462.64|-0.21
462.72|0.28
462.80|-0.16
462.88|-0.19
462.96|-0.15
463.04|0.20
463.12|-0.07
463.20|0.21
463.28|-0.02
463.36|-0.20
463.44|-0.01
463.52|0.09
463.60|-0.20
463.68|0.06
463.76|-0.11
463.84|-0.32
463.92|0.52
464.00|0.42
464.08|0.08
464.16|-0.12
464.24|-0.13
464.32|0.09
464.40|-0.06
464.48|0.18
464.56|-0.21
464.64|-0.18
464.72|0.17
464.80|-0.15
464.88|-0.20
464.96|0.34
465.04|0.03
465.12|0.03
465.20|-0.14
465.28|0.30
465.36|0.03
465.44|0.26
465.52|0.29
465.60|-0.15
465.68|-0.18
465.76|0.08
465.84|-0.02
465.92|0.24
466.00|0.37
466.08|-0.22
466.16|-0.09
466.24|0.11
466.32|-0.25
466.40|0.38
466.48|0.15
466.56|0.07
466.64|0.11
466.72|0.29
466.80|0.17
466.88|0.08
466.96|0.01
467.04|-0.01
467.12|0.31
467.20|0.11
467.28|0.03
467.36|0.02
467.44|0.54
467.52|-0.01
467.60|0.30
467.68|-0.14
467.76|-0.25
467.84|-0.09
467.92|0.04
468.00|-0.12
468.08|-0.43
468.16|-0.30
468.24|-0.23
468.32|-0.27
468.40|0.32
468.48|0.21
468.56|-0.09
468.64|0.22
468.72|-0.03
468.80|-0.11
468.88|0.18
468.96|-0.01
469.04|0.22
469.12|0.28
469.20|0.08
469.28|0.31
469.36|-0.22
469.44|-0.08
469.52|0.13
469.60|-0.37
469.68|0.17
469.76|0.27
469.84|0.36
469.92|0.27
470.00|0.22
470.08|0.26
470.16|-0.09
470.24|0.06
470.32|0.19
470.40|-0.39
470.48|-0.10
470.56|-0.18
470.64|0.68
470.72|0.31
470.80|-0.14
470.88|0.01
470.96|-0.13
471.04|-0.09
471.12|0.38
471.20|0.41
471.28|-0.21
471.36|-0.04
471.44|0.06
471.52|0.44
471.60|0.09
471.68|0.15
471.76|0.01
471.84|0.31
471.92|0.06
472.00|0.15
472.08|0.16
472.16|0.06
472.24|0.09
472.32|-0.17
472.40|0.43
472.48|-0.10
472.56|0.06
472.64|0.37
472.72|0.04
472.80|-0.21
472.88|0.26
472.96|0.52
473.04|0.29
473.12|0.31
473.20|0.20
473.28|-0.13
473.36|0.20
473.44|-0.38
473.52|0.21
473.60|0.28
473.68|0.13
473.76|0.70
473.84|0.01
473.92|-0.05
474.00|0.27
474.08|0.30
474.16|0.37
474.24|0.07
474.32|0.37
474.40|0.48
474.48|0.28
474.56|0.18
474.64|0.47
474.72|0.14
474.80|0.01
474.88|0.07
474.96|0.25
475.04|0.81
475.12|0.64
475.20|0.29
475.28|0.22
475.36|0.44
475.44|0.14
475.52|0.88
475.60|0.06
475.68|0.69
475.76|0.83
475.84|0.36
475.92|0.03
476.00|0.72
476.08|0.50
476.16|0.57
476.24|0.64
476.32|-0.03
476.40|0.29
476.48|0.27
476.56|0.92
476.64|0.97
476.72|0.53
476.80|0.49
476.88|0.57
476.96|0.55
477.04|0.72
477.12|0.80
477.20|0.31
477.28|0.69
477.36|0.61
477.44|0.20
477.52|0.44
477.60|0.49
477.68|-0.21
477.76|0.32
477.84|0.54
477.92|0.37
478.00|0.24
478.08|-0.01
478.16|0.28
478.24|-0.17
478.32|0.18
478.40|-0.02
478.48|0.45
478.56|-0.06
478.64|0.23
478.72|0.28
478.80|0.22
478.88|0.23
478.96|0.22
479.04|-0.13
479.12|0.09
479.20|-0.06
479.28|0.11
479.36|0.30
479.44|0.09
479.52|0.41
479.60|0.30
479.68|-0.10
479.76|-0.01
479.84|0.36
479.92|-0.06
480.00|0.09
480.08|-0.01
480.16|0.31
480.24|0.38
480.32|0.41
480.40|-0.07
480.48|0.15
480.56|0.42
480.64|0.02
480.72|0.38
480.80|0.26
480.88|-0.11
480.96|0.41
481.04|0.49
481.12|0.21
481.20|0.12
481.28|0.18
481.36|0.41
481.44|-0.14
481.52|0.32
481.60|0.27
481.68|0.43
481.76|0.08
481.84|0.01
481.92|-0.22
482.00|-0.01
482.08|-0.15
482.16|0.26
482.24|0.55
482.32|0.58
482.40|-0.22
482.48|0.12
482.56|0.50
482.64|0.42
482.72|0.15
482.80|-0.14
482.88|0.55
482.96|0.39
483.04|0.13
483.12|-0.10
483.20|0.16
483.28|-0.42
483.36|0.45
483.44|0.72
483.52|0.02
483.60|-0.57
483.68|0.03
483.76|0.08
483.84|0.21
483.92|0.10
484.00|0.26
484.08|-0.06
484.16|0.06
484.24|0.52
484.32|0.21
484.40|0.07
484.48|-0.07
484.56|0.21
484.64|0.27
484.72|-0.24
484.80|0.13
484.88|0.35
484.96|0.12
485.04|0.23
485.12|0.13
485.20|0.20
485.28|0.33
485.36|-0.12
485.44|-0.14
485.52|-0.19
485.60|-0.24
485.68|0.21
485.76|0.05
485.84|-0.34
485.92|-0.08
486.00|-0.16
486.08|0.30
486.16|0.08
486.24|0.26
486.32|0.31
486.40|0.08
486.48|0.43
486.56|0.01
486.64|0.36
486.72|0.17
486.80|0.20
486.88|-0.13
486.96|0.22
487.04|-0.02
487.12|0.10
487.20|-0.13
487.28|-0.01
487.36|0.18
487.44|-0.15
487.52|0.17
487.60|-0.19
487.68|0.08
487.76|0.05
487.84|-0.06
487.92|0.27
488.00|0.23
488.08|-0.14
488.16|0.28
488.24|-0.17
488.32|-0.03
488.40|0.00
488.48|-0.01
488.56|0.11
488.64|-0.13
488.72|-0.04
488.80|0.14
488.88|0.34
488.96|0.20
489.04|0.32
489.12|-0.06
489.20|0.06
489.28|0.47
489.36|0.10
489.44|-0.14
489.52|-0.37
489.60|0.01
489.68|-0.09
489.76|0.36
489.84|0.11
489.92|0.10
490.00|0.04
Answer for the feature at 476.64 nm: C IV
